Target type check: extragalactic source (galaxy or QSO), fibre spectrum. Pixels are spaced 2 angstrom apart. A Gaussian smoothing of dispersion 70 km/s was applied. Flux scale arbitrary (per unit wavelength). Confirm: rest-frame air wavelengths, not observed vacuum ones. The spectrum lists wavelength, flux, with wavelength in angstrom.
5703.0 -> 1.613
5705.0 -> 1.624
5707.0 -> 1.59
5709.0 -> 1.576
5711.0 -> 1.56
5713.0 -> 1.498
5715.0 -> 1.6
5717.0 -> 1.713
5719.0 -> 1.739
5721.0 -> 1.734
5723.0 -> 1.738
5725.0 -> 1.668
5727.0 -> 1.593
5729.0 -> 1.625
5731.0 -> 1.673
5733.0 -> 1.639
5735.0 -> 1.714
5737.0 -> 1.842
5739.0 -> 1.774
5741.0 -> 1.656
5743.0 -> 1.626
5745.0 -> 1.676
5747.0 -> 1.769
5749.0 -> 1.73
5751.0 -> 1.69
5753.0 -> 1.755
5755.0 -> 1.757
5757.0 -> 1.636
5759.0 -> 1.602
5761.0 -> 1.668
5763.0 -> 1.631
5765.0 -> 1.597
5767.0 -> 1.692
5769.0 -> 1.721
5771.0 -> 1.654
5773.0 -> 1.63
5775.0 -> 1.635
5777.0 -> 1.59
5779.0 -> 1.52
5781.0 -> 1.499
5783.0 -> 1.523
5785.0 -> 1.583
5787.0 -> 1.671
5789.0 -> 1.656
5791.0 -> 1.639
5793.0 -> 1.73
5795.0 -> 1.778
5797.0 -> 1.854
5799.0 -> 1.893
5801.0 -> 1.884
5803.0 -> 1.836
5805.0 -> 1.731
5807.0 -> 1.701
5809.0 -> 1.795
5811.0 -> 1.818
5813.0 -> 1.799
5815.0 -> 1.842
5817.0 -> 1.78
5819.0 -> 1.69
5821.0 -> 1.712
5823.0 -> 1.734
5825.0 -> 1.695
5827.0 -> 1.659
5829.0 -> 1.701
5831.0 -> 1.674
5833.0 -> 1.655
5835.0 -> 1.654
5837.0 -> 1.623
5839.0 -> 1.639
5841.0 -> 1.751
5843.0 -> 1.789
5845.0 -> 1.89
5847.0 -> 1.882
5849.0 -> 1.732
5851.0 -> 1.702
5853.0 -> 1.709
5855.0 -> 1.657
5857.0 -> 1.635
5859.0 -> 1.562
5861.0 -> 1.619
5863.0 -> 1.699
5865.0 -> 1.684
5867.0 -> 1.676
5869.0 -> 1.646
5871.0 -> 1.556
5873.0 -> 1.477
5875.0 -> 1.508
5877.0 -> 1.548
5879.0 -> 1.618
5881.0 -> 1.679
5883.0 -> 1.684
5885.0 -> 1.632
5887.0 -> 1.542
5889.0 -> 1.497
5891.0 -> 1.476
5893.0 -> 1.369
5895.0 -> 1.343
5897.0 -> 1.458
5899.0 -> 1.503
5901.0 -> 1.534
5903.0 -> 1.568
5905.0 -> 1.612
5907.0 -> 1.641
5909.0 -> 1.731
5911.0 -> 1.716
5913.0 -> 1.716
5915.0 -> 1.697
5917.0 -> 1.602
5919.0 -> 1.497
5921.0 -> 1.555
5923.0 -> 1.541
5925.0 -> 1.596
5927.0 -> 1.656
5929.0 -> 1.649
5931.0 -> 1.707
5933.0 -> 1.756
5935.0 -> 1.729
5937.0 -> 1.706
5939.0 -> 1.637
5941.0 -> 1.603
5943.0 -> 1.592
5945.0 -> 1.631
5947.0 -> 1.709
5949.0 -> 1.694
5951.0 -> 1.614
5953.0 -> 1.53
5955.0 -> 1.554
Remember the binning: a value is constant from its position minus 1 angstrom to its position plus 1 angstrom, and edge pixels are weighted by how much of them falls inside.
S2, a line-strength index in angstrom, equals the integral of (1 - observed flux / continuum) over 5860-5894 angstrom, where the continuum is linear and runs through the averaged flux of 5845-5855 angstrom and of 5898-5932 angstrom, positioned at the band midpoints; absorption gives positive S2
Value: 2.4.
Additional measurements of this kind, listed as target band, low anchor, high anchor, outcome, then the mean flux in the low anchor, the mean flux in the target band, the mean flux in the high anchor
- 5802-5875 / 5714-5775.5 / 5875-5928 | -3.76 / 1.68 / 1.7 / 1.58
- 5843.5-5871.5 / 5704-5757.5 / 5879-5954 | -1.13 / 1.67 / 1.69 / 1.61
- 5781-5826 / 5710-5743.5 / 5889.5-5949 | -2.55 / 1.67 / 1.74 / 1.61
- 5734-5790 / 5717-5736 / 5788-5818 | 2.17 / 1.68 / 1.66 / 1.78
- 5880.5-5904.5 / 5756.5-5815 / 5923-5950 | 2.13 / 1.69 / 1.52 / 1.66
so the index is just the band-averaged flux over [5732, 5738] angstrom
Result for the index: 1.73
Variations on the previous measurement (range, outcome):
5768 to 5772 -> 1.69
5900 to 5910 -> 1.62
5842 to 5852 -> 1.8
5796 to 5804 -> 1.87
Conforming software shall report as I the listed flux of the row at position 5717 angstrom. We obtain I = 1.713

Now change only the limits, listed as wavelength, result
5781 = 1.499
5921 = 1.555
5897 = 1.458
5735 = 1.714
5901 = 1.534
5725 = 1.668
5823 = 1.734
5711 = 1.56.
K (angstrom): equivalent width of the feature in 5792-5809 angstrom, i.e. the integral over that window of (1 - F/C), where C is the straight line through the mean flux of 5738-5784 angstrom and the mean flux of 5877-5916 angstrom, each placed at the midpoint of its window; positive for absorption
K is -1.8 angstrom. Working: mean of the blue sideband 1.65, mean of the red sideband 1.58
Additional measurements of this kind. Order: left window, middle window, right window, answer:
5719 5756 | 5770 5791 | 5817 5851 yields 1.4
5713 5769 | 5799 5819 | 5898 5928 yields -1.7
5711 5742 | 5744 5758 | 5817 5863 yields -0.3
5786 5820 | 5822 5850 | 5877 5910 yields -0.5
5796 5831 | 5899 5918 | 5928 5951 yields 0.6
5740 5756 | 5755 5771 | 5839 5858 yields 0.5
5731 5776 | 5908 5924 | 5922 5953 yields 0.2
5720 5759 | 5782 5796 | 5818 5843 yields 0.3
